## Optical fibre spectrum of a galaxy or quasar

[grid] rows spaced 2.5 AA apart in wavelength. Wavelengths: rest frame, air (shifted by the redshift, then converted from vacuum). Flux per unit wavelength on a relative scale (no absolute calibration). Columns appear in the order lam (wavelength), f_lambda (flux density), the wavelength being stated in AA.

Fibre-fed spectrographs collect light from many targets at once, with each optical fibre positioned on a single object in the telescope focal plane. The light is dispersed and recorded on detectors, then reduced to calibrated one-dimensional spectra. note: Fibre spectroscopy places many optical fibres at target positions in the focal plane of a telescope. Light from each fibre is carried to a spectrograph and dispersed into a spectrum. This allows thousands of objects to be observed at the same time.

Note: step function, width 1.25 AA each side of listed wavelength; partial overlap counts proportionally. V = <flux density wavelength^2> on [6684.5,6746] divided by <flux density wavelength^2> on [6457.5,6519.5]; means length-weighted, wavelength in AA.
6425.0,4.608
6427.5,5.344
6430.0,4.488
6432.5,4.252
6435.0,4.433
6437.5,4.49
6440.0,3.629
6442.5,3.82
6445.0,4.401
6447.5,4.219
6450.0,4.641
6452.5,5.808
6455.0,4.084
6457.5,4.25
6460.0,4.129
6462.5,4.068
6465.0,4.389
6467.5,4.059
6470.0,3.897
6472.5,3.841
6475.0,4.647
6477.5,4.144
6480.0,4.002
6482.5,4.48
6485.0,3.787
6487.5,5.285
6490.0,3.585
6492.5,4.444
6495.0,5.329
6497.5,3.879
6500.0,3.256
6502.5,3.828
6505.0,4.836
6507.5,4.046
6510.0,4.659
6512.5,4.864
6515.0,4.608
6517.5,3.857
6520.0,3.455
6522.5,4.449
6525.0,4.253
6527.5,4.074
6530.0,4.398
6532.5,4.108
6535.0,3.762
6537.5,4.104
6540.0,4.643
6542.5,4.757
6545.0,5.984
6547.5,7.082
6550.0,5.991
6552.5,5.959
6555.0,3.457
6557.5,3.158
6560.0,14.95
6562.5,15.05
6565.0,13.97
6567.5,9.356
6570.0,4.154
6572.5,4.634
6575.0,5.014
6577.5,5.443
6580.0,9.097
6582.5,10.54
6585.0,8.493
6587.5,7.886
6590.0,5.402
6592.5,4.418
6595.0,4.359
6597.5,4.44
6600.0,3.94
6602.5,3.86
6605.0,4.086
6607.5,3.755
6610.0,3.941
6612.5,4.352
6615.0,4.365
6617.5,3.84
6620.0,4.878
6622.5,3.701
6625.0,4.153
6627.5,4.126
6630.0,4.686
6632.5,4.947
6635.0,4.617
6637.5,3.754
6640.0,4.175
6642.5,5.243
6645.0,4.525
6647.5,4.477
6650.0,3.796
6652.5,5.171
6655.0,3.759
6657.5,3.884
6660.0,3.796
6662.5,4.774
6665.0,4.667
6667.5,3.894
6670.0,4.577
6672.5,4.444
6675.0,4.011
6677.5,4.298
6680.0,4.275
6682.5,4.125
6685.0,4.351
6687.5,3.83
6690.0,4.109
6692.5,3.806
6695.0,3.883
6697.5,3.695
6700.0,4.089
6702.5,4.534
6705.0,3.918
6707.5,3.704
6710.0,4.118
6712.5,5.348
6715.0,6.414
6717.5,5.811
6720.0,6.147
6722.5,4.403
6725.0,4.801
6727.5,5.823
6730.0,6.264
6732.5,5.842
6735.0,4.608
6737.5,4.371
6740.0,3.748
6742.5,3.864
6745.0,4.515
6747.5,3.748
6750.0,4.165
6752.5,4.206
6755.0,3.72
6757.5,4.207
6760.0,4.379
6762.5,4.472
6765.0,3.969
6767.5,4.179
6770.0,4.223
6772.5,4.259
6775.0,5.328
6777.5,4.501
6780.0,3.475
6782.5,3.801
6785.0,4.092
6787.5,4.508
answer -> 1.17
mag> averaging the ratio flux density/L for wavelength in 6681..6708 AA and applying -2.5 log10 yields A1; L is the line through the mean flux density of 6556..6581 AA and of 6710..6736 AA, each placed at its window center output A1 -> 0.44 mag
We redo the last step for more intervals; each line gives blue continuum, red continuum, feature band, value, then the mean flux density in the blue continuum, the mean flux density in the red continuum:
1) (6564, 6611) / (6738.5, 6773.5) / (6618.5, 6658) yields 0.251 mag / 6.12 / 4.12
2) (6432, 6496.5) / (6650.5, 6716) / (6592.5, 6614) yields 0.045 mag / 4.31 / 4.27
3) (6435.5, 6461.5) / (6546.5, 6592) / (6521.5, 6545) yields 0.465 mag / 4.35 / 7.71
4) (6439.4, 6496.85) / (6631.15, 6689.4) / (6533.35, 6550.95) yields -0.193 mag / 4.3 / 4.32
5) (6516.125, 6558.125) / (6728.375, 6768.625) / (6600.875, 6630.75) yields 0.096 mag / 4.58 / 4.41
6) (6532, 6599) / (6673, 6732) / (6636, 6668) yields 0.239 mag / 6.69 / 4.61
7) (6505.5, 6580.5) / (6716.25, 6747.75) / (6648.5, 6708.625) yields 0.250 mag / 5.87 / 4.96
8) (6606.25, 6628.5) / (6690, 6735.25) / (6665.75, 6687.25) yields 0.080 mag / 4.12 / 4.83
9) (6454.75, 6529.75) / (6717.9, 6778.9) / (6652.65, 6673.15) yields 0.049 mag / 4.22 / 4.59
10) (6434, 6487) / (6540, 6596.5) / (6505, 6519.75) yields 0.277 mag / 4.26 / 7.16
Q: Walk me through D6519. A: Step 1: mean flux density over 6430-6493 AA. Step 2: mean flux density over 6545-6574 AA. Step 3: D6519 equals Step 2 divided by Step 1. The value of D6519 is 1.8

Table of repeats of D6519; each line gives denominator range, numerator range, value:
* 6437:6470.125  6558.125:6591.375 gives 2.02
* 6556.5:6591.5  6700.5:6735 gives 0.61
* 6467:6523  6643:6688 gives 1.01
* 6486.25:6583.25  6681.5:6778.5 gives 0.79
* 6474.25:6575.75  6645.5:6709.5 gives 0.78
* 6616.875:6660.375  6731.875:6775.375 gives 0.99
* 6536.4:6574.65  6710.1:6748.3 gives 0.71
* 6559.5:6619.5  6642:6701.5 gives 0.65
